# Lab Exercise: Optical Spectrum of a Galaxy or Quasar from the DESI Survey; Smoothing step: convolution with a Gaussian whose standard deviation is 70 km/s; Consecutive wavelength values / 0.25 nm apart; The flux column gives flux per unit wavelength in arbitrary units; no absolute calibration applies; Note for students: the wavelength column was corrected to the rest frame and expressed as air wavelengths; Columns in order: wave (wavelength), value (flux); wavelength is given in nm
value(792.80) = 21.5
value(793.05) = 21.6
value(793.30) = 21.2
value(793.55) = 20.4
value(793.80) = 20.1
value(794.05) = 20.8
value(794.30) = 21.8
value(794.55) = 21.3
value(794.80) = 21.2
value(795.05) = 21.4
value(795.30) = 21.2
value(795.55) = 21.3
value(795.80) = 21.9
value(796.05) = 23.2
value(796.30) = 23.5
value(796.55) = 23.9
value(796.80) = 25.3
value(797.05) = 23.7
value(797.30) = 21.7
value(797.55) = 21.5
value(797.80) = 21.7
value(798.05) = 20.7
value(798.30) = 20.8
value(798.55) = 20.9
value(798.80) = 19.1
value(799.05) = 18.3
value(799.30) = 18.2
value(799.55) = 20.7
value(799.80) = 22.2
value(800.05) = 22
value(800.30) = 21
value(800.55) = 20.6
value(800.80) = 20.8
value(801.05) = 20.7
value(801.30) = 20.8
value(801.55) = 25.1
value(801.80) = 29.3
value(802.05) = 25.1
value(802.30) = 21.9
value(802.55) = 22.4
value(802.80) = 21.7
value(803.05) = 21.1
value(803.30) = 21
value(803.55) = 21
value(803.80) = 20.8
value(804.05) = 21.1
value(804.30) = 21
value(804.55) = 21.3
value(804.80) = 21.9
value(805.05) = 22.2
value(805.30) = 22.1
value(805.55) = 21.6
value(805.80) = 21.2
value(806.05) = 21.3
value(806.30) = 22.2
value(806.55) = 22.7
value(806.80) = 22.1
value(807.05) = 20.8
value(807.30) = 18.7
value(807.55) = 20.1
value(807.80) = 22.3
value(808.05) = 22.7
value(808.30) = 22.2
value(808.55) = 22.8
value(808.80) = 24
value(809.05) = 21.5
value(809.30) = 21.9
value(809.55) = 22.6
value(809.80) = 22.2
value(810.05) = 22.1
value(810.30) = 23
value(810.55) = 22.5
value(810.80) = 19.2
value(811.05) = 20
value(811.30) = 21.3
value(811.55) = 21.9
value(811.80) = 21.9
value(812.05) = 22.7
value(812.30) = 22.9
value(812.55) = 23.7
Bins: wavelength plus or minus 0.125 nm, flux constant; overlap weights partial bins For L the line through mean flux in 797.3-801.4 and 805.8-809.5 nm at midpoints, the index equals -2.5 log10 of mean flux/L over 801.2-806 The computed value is -0.05 mag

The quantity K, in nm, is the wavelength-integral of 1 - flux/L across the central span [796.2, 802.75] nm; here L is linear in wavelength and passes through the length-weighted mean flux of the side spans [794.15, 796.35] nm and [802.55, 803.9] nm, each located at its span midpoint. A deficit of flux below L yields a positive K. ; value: -0.15 nm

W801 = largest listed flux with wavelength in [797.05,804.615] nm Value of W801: 29.3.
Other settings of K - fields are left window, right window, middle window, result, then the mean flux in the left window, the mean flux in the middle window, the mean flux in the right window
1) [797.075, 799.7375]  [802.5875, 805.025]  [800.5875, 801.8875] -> -0.13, 20.5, 23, 21.3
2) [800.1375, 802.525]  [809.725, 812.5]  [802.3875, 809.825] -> 0.21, 22.8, 21.7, 21.8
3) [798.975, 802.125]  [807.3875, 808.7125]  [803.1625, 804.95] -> 0.06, 21.9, 21.2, 22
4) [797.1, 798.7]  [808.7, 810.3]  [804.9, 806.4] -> 0.02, 21.3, 21.8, 22.4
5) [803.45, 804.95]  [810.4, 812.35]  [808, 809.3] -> -0.07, 21.2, 22.6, 21.5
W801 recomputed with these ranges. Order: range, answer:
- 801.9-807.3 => 25.1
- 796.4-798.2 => 25.3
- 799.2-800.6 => 22.2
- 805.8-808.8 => 24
